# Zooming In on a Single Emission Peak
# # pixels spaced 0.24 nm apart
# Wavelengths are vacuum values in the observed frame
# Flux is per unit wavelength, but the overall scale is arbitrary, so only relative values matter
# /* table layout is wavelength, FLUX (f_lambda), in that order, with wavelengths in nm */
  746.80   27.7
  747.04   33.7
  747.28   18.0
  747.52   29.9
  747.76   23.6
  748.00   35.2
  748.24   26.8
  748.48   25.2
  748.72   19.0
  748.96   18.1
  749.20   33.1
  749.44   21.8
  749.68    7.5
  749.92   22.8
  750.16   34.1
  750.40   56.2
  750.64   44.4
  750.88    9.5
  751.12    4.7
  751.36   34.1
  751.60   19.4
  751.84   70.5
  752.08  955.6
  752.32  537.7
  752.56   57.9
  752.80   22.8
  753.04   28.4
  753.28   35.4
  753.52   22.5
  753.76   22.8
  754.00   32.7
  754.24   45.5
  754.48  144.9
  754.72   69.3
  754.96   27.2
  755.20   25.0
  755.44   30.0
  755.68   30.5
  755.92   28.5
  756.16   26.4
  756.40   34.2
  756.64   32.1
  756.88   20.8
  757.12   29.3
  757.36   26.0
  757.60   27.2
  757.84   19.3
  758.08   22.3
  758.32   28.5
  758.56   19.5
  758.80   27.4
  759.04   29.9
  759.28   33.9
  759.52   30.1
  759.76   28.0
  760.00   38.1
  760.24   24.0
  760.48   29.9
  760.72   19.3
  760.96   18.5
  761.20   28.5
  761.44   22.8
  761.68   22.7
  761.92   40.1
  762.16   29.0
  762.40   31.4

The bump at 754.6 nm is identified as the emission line [N II]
